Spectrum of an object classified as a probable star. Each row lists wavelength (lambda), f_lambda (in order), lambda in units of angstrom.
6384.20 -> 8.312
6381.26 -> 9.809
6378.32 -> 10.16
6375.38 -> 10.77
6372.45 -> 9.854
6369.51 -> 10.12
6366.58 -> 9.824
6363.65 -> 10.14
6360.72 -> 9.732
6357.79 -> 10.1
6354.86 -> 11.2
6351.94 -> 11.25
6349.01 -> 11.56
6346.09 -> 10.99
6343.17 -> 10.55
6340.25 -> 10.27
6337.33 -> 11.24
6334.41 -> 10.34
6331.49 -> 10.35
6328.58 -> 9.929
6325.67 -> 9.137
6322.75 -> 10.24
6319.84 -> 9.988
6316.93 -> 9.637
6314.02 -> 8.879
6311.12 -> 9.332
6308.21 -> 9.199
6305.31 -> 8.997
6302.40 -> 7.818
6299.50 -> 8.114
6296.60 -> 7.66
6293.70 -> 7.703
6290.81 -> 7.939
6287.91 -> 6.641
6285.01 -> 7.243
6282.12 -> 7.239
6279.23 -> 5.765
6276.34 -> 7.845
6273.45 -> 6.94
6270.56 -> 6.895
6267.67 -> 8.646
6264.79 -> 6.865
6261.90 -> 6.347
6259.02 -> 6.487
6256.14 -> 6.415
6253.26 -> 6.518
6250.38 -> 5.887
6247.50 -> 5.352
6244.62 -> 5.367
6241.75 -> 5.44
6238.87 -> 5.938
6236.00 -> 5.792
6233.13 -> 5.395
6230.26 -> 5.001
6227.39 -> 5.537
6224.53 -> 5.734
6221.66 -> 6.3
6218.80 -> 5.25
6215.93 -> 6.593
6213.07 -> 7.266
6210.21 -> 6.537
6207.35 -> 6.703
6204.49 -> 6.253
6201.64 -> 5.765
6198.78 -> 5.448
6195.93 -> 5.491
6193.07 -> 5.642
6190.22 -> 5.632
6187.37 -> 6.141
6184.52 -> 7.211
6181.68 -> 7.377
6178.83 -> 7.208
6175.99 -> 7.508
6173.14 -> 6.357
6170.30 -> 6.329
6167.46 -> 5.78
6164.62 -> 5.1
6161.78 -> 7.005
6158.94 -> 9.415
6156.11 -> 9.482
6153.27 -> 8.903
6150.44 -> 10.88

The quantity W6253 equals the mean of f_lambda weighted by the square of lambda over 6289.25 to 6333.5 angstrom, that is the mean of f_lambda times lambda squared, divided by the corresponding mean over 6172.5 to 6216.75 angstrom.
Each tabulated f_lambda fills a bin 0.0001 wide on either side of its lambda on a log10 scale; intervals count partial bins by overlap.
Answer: 1.45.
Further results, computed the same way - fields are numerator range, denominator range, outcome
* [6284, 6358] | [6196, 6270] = 1.60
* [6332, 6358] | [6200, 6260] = 1.88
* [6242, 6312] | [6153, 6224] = 1.12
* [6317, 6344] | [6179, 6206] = 1.73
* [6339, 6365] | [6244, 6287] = 1.64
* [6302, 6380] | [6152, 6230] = 1.61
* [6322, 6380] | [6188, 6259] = 1.83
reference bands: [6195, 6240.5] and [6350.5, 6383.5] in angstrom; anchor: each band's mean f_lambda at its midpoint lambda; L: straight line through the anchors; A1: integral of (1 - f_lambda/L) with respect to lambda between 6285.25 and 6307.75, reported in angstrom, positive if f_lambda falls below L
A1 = 0.9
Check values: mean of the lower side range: 5.94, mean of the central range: 7.87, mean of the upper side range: 10.2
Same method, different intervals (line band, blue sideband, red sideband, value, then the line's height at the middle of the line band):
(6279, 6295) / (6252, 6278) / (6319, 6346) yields 1.7 angstrom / 8.06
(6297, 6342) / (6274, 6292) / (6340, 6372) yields -3.7 angstrom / 8.8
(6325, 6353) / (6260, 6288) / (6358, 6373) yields -4.5 angstrom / 9.11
